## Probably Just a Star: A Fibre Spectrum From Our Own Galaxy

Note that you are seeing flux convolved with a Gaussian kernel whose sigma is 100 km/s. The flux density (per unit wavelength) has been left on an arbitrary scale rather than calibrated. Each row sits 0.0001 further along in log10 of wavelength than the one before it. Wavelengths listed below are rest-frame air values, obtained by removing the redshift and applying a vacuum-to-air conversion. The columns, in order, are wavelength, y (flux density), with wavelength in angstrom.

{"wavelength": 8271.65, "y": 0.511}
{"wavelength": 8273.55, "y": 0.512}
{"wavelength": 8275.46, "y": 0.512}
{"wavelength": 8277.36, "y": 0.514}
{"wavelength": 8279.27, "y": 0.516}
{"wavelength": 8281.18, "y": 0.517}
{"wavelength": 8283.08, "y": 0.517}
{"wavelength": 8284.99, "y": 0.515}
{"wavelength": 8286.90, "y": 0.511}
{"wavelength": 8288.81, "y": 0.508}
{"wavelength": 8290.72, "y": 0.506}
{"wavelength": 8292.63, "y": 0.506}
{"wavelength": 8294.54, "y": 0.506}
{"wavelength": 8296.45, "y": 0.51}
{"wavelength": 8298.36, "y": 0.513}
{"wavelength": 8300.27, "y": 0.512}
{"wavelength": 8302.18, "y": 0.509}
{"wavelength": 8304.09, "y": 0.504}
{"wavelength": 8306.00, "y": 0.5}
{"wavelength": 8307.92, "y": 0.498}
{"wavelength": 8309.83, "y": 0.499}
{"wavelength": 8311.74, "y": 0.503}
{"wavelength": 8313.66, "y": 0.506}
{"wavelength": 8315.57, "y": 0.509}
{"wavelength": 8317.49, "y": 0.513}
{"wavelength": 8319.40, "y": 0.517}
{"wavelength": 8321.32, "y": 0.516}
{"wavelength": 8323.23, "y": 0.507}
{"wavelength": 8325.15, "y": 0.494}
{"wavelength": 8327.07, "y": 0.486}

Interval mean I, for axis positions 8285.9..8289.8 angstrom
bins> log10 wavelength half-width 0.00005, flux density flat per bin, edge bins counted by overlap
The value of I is 0.509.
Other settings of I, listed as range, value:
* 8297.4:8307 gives 0.508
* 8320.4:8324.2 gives 0.512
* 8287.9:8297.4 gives 0.507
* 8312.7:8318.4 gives 0.509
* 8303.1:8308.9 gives 0.501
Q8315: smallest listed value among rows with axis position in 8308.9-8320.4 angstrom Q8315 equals 0.499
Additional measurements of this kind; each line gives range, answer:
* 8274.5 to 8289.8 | 0.508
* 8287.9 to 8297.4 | 0.506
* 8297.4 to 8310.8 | 0.498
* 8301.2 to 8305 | 0.504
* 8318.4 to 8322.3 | 0.516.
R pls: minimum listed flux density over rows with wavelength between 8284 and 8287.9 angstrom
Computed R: 0.511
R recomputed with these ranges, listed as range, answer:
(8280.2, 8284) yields 0.517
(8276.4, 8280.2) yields 0.514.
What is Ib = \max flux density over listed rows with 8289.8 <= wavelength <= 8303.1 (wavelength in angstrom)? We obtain 0.513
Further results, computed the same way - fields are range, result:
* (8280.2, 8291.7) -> 0.517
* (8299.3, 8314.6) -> 0.512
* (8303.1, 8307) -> 0.504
